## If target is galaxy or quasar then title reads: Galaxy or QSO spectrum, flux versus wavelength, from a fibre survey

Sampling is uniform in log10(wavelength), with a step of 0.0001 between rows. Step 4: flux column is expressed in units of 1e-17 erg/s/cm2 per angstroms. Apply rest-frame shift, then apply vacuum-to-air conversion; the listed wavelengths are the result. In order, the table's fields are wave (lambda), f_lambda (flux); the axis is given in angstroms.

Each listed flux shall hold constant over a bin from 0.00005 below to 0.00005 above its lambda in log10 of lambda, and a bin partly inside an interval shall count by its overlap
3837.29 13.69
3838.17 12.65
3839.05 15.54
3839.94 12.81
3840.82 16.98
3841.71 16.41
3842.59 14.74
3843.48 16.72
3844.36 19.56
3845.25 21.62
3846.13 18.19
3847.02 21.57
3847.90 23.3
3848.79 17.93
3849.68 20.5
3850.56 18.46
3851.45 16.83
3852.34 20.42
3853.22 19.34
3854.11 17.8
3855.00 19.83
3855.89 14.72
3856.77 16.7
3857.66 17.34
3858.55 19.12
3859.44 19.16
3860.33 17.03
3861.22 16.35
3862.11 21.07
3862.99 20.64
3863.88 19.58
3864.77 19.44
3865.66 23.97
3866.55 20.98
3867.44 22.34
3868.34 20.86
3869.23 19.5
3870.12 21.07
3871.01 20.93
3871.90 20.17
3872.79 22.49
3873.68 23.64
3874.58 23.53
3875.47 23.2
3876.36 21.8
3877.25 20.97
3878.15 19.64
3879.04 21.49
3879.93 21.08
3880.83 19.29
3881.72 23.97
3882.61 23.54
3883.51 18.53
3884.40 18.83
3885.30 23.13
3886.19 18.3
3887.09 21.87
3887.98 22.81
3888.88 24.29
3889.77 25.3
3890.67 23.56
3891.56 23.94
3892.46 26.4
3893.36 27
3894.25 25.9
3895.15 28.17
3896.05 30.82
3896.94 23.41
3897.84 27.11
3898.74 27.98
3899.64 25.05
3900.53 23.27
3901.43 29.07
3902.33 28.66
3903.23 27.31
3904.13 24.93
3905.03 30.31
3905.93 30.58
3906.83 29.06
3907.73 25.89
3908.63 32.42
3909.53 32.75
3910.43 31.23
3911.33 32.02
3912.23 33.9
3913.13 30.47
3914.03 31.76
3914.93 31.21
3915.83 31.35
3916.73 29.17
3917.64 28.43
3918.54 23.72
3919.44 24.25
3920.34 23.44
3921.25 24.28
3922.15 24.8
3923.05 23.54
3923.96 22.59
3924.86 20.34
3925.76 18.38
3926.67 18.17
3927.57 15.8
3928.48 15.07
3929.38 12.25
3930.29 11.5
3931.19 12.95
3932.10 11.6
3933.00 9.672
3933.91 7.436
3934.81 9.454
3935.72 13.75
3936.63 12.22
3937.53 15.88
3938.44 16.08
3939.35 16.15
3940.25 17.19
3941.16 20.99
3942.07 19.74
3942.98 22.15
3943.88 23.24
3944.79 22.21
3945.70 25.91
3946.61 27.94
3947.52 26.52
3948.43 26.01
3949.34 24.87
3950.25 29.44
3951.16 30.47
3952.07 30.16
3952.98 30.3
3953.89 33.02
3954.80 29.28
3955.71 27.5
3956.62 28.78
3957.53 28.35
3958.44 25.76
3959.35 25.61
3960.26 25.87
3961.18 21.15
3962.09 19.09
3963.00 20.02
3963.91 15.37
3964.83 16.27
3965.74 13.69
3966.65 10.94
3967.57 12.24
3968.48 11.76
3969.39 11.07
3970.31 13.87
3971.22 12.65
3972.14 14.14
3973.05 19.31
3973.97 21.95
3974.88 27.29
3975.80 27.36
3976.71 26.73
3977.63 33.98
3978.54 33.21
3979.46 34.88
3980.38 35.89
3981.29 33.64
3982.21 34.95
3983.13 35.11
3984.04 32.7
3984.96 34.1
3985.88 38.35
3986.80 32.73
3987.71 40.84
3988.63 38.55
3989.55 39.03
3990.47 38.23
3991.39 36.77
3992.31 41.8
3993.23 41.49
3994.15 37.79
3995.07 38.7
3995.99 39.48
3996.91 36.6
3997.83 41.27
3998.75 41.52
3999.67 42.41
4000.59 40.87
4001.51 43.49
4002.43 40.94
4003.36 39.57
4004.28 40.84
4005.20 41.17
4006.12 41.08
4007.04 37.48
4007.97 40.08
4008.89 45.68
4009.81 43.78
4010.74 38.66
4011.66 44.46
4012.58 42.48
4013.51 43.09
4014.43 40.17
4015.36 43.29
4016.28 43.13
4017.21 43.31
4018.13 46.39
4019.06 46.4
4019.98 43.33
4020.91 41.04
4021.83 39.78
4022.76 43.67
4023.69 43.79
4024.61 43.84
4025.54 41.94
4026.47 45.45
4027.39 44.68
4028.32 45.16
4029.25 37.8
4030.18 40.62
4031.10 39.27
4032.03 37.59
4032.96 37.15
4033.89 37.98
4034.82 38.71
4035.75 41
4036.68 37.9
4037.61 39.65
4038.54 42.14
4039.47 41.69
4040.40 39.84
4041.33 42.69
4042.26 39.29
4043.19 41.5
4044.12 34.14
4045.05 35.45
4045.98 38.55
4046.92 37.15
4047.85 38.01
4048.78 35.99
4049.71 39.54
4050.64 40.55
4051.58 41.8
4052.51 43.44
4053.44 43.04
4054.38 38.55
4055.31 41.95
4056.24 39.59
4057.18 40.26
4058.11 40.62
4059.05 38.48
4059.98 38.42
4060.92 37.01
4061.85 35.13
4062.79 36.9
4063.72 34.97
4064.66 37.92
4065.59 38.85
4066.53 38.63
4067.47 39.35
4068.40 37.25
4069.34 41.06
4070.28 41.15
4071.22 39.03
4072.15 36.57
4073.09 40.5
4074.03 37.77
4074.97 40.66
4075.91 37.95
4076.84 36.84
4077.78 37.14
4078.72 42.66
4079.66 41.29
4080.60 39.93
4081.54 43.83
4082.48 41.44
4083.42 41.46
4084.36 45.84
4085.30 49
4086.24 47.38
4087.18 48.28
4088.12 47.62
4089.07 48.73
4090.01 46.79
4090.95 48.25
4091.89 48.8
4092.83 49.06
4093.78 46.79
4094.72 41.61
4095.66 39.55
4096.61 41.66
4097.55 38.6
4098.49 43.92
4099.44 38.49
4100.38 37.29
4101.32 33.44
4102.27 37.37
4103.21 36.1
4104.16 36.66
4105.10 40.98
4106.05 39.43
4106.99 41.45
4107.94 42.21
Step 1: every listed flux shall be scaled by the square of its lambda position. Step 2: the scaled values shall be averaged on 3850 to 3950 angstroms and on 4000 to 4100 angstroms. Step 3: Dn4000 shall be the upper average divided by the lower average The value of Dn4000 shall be 2.0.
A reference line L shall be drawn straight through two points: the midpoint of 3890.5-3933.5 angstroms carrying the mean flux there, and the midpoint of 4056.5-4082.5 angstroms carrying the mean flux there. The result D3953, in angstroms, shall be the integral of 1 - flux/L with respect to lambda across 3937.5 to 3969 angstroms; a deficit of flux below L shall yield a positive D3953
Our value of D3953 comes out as 6.5 angstroms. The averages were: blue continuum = 24.9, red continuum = 38.9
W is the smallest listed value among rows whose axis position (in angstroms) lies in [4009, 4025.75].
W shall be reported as 38.66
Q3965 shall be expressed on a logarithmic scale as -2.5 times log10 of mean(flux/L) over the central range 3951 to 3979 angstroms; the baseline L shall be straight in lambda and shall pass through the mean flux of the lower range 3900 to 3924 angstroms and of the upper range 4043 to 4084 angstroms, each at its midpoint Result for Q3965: 0.39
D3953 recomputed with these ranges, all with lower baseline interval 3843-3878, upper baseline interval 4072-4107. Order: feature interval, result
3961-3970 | 4.51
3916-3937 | 6.39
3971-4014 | -4.86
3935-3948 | 3.74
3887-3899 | -1.35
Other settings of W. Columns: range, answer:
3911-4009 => 7.436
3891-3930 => 12.25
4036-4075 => 34.14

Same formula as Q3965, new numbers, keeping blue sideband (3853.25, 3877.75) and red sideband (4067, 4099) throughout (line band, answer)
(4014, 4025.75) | -0.19 mag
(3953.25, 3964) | 0.17 mag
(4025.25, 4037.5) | -0.09 mag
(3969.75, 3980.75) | 0.26 mag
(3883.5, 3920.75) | -0.13 mag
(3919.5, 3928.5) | 0.23 mag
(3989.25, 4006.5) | -0.19 mag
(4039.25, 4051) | 0.00 mag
